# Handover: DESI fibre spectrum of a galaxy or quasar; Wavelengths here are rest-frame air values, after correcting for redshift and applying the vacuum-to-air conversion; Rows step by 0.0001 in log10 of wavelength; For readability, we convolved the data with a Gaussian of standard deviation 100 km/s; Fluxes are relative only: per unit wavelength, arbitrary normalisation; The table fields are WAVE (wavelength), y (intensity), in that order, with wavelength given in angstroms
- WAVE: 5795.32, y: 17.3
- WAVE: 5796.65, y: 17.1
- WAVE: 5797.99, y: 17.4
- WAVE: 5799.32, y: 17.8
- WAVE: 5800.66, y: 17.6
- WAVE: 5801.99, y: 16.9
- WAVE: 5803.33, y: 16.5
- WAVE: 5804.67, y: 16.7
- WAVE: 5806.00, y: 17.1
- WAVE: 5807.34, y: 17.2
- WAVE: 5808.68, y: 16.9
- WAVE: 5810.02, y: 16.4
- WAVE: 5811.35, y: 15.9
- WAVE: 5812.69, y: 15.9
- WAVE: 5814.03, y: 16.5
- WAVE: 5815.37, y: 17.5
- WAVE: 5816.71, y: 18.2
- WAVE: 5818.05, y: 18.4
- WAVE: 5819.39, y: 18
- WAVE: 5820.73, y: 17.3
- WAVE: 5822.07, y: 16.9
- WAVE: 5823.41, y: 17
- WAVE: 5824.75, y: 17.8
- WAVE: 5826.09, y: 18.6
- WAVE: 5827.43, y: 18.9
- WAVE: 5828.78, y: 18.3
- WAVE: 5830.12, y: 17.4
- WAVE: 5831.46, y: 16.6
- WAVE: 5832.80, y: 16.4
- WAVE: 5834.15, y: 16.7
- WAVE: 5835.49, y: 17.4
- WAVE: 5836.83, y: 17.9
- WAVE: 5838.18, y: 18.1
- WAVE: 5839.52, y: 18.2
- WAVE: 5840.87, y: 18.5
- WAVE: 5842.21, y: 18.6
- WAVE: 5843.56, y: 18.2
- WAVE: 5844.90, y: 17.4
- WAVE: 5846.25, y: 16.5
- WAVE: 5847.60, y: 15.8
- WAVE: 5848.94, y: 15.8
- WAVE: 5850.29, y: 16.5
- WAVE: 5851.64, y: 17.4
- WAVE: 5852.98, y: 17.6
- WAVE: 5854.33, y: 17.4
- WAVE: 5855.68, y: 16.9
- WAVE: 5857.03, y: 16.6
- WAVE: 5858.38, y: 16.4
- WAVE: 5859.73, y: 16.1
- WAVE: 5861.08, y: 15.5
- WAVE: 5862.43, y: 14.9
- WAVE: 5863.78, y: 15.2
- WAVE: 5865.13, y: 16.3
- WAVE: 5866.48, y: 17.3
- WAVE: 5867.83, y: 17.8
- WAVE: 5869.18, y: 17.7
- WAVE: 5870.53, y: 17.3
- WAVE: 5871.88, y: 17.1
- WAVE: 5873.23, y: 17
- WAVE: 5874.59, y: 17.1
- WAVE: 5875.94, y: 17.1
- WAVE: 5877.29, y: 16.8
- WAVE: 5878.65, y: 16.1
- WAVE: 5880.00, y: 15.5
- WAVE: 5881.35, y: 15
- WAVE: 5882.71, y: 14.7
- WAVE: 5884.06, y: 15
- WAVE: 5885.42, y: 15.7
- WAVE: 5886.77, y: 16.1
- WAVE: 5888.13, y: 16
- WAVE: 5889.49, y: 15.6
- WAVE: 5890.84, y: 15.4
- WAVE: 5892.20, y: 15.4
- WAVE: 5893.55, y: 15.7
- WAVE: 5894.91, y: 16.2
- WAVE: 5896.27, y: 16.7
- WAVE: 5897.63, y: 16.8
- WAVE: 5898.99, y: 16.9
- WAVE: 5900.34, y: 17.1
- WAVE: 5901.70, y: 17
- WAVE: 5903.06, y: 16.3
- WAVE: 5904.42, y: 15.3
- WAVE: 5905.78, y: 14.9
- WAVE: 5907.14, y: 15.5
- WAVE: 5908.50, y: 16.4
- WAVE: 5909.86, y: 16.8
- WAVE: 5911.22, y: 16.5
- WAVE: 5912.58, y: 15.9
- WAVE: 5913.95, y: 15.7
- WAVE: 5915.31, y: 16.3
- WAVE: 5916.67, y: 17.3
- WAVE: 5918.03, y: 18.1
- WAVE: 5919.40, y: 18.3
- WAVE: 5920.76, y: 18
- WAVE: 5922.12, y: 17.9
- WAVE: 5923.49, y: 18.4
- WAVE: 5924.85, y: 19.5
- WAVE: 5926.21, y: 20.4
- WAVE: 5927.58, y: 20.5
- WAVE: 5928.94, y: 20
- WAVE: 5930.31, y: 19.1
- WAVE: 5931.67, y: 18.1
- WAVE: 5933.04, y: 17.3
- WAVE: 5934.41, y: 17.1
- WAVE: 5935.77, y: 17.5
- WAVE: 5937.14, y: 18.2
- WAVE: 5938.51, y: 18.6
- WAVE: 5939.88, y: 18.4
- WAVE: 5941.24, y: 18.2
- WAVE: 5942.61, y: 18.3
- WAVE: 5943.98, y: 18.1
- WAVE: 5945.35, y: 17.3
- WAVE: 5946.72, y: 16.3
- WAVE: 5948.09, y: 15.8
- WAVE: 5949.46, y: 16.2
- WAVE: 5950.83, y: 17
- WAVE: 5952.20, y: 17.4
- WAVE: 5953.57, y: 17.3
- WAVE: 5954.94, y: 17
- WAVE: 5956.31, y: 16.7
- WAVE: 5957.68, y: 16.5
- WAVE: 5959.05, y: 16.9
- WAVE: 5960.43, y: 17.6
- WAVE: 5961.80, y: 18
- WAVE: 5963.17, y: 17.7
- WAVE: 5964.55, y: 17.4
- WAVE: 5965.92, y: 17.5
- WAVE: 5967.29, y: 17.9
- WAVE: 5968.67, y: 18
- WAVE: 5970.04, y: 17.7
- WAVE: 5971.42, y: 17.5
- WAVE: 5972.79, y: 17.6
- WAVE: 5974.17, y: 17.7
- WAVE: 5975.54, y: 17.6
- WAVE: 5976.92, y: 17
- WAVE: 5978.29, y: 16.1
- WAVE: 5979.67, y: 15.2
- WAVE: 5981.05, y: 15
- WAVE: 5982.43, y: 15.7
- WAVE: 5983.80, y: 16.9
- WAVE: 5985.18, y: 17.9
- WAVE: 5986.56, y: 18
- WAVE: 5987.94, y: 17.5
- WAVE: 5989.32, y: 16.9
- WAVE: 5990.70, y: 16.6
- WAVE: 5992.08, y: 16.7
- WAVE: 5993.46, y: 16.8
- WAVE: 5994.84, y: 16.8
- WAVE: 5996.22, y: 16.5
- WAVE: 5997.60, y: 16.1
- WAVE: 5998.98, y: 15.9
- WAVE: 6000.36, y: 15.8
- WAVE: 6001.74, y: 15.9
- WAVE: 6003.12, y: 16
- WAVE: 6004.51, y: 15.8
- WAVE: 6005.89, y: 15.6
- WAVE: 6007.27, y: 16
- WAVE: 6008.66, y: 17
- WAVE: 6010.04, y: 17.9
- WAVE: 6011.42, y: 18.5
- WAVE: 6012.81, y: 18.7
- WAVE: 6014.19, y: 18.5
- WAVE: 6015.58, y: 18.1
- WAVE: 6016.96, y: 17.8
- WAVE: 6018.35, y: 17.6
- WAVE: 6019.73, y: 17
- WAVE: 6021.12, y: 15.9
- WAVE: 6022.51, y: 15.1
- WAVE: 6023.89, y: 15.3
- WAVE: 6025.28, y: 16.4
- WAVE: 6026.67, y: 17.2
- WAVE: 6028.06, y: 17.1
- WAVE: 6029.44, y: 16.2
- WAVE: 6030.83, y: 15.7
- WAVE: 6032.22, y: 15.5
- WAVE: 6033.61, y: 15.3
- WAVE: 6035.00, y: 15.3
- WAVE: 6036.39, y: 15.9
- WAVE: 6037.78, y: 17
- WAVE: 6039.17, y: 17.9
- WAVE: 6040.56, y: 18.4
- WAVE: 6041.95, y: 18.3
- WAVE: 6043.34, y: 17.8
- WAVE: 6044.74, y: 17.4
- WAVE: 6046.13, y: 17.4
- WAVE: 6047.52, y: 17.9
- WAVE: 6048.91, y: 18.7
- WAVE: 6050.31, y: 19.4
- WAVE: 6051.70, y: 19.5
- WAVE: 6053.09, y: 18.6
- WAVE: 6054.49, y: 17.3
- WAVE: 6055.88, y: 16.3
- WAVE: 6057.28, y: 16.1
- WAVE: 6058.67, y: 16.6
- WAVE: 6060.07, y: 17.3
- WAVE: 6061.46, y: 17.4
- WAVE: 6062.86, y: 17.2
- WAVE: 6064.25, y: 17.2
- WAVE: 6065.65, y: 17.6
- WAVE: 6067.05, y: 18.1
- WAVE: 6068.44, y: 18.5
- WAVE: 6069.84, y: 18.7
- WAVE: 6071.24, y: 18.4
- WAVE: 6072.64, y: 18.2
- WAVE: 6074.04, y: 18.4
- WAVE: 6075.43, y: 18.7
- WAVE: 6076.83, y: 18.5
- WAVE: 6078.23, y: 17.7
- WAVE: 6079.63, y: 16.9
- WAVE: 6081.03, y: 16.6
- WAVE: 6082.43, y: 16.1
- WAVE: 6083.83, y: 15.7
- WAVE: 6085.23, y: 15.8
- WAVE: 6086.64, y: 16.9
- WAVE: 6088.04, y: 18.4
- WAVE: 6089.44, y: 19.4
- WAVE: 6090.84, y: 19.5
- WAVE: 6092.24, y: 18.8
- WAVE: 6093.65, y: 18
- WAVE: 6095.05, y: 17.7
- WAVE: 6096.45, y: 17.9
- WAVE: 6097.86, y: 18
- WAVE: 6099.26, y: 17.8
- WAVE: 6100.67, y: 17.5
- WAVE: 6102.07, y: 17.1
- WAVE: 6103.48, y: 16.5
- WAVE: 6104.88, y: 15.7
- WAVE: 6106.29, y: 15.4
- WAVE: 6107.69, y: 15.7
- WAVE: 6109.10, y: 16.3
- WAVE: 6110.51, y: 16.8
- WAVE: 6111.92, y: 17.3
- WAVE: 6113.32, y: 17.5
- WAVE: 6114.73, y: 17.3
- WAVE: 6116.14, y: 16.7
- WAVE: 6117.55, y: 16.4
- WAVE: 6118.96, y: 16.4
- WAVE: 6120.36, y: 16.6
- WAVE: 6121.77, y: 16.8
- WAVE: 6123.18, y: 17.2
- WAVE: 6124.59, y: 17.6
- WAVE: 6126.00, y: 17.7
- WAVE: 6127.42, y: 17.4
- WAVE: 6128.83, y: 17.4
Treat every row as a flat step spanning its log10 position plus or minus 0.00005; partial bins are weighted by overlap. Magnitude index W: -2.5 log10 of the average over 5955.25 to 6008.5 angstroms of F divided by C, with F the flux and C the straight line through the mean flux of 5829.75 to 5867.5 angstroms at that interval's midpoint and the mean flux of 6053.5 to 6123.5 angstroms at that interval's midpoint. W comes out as 0.02 mag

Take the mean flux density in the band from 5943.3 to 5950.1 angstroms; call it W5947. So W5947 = 16.7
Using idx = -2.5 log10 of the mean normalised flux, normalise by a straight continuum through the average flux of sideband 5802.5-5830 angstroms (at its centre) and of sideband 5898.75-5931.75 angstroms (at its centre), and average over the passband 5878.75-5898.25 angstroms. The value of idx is 0.11 mag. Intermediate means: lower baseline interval 17.3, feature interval 15.7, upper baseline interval 17.5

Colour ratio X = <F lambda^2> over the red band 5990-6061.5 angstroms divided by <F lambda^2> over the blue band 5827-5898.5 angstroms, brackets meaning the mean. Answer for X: 1.07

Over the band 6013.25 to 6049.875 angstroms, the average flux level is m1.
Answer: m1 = 17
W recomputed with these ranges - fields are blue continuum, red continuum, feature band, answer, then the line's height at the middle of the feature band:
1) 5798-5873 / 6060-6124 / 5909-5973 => -0.03 mag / 17.2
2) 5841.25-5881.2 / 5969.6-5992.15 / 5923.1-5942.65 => -0.11 mag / 16.8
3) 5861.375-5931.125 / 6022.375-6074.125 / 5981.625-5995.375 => 0.01 mag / 17.1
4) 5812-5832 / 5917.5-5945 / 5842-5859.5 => 0.05 mag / 17.8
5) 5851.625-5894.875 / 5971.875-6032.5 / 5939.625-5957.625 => -0.04 mag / 16.5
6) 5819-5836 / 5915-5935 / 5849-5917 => 0.11 mag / 18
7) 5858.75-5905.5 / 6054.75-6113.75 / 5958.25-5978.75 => -0.05 mag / 16.7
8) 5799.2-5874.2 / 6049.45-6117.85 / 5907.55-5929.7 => -0.04 mag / 17.2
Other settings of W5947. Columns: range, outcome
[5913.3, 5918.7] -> 16.9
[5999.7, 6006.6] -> 15.8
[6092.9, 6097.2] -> 17.9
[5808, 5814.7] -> 16.3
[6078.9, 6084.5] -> 16.3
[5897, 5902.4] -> 17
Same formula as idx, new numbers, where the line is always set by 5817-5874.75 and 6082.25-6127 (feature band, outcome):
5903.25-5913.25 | 0.08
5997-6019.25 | 0.01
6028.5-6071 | -0.01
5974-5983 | 0.06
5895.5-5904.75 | 0.04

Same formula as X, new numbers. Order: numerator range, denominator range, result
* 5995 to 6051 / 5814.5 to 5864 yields 1.04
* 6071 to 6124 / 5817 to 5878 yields 1.09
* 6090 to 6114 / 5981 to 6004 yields 1.08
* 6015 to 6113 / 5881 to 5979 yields 1.06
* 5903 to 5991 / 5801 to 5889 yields 1.06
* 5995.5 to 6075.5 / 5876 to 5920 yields 1.11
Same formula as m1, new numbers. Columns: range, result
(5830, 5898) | 16.6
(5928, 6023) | 17.2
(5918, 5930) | 19.1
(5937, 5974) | 17.4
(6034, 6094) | 17.7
